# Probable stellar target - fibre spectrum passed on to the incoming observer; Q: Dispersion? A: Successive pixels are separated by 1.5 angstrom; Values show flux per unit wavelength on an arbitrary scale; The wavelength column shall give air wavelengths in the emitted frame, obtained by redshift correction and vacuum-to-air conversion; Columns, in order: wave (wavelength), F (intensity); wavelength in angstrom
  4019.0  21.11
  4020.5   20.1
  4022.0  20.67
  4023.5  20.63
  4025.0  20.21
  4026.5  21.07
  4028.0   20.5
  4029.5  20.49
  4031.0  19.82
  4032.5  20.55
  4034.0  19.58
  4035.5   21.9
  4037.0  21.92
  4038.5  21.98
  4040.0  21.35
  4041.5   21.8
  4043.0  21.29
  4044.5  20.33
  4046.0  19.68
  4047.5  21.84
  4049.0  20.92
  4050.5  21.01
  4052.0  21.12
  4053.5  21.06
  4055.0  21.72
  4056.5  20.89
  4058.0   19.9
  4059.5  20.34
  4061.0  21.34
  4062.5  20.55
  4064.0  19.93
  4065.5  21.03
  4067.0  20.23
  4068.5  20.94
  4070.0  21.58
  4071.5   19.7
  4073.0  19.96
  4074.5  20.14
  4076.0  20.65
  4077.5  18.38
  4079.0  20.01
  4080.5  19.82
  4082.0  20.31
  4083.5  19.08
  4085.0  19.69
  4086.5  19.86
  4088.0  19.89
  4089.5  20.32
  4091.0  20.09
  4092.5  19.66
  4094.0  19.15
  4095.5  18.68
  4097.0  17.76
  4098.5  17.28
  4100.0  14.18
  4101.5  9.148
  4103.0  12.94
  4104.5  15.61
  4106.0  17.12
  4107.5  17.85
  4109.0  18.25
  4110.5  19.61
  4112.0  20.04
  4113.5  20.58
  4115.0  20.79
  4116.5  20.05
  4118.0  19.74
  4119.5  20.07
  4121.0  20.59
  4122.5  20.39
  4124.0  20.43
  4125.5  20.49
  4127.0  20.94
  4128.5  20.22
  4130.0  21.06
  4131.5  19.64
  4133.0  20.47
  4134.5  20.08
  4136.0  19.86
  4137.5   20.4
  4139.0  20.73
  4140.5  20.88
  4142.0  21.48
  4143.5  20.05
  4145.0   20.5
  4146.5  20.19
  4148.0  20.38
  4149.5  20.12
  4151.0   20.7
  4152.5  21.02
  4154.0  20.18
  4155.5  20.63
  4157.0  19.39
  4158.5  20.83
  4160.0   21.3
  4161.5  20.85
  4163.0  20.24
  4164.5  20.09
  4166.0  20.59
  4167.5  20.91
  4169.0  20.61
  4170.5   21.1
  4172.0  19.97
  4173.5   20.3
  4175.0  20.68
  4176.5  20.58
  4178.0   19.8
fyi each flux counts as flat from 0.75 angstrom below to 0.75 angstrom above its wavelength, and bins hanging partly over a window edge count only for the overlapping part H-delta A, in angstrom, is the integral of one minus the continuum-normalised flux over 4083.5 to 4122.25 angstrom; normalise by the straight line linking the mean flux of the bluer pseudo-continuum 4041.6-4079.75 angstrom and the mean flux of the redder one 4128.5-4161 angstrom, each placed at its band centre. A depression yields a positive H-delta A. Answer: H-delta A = 4.0 angstrom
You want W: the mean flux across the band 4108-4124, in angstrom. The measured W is 20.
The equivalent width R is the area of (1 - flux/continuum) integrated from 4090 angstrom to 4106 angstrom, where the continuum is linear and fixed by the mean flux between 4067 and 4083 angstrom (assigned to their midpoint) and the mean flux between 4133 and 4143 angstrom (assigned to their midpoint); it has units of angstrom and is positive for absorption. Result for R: 3.0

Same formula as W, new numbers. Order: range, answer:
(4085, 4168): 19.5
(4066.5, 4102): 19.1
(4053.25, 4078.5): 20.5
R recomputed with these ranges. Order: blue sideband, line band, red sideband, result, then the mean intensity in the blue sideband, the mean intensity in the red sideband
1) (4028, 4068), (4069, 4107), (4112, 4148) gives 4.0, 20.9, 20.4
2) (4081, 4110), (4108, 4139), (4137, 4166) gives -1.7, 17.8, 20.5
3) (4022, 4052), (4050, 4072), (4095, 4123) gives -1.0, 20.9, 17.9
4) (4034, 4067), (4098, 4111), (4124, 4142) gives 3.1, 21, 20.5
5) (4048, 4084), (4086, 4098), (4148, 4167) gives 0.6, 20.5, 20.5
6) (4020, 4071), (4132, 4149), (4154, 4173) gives 0.1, 20.8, 20.5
